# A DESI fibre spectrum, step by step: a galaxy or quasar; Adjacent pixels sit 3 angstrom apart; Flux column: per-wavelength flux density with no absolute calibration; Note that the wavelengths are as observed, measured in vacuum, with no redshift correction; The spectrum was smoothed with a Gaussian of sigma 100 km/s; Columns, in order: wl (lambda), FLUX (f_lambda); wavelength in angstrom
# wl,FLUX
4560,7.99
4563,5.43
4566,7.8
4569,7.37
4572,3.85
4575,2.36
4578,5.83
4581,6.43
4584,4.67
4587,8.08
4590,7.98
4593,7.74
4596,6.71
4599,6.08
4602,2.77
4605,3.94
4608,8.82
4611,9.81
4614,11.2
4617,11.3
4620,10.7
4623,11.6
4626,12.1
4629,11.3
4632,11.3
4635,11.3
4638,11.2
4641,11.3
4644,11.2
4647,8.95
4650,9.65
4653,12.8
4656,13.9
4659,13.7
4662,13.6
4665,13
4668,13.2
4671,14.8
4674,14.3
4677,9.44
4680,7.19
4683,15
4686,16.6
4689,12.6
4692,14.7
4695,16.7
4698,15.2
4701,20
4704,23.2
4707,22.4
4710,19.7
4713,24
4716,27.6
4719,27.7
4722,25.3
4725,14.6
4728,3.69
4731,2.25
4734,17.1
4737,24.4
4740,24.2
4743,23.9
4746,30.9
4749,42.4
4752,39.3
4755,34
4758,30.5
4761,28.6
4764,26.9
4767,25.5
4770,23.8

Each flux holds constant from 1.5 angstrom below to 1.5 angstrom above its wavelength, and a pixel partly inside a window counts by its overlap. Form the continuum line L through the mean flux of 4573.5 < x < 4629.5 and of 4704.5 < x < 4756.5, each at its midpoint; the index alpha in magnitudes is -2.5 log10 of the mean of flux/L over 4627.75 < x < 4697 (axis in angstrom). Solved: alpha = 0.20 mag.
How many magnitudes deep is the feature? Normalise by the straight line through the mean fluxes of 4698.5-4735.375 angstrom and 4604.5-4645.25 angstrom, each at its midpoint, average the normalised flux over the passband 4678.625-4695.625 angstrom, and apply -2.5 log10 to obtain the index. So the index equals 0.19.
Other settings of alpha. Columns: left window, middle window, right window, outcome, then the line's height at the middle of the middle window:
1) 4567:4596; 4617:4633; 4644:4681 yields -0.221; 9.31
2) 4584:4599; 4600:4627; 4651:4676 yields 0.030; 9.11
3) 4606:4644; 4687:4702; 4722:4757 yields 0.183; 18.6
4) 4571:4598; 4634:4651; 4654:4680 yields 0.019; 10.8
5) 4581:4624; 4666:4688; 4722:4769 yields 0.268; 16.6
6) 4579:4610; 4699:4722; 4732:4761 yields 0.016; 23.7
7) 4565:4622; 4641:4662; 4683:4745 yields 0.083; 12.7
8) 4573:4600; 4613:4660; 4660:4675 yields -0.070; 10.9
